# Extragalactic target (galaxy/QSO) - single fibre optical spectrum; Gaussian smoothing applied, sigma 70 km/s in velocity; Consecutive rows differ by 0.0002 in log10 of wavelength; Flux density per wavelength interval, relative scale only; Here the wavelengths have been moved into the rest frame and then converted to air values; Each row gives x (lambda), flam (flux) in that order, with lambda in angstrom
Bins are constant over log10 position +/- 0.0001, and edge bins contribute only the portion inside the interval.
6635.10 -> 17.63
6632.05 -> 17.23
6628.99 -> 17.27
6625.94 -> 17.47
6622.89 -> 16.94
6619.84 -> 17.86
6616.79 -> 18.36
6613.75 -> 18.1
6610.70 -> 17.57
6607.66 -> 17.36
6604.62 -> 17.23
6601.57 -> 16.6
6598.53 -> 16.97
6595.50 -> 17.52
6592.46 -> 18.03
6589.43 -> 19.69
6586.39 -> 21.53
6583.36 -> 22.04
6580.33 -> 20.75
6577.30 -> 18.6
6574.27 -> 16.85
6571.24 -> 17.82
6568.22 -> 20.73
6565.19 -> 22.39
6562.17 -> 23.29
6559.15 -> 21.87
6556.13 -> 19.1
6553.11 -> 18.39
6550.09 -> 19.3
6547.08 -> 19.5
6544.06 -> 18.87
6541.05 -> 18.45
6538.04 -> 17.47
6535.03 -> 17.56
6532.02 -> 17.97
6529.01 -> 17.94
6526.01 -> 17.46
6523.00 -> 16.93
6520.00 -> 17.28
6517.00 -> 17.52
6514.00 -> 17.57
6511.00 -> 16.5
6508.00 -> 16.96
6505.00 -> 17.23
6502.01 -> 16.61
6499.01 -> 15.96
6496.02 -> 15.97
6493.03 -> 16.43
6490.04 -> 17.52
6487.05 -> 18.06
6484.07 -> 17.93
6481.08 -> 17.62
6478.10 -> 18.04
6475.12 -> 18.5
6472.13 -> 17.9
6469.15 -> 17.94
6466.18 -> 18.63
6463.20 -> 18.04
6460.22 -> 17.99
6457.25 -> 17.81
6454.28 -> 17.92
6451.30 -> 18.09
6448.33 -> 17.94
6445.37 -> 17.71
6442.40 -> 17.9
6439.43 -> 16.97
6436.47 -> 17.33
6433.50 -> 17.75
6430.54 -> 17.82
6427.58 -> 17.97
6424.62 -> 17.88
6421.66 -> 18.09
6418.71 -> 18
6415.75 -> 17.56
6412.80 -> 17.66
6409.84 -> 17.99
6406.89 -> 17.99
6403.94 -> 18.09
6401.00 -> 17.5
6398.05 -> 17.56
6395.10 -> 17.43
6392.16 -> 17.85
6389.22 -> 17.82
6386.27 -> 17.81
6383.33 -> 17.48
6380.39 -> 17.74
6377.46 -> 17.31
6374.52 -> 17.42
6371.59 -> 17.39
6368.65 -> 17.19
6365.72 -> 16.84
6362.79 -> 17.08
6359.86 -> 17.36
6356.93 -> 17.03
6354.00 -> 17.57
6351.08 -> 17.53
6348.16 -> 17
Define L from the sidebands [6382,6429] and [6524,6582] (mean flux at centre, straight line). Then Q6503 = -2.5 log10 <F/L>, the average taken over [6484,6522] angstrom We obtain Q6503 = 0.10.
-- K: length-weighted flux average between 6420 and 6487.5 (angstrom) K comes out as 17.9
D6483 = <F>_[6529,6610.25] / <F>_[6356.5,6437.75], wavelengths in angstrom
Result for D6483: 1.08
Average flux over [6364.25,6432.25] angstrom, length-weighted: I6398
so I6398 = 17.7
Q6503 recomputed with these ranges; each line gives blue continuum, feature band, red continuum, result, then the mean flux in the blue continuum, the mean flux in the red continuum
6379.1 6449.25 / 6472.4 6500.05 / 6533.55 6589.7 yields 0.079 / 17.7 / 19.7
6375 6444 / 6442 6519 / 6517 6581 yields 0.047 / 17.7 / 18.9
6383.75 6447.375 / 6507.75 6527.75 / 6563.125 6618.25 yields 0.072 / 17.7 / 18.8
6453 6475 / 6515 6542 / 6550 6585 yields 0.103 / 18.1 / 20.1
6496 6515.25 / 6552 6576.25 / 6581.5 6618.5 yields -0.131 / 16.7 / 18.4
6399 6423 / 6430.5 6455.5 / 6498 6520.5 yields -0.009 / 17.9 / 17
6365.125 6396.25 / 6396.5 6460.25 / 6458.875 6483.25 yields 0.001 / 17.5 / 18.1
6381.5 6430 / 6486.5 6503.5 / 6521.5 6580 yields 0.115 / 17.8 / 19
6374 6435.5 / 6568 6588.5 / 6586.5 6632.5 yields -0.113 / 17.7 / 17.7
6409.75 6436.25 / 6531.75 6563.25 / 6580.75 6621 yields -0.057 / 17.8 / 18.4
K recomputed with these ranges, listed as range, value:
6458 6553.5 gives 17.7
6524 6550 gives 18.2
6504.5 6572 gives 18.6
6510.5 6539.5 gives 17.5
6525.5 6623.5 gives 18.8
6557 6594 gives 20.3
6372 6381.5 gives 17.5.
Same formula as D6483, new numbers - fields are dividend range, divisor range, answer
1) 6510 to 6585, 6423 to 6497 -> 1.06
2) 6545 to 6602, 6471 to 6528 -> 1.13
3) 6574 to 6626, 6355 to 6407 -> 1.05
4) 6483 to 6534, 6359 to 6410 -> 0.98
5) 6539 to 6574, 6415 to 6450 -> 1.12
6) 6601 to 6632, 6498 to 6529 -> 1.02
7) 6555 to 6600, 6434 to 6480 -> 1.11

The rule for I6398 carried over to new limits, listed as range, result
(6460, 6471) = 18.2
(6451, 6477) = 18.1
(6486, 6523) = 17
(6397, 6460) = 17.8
